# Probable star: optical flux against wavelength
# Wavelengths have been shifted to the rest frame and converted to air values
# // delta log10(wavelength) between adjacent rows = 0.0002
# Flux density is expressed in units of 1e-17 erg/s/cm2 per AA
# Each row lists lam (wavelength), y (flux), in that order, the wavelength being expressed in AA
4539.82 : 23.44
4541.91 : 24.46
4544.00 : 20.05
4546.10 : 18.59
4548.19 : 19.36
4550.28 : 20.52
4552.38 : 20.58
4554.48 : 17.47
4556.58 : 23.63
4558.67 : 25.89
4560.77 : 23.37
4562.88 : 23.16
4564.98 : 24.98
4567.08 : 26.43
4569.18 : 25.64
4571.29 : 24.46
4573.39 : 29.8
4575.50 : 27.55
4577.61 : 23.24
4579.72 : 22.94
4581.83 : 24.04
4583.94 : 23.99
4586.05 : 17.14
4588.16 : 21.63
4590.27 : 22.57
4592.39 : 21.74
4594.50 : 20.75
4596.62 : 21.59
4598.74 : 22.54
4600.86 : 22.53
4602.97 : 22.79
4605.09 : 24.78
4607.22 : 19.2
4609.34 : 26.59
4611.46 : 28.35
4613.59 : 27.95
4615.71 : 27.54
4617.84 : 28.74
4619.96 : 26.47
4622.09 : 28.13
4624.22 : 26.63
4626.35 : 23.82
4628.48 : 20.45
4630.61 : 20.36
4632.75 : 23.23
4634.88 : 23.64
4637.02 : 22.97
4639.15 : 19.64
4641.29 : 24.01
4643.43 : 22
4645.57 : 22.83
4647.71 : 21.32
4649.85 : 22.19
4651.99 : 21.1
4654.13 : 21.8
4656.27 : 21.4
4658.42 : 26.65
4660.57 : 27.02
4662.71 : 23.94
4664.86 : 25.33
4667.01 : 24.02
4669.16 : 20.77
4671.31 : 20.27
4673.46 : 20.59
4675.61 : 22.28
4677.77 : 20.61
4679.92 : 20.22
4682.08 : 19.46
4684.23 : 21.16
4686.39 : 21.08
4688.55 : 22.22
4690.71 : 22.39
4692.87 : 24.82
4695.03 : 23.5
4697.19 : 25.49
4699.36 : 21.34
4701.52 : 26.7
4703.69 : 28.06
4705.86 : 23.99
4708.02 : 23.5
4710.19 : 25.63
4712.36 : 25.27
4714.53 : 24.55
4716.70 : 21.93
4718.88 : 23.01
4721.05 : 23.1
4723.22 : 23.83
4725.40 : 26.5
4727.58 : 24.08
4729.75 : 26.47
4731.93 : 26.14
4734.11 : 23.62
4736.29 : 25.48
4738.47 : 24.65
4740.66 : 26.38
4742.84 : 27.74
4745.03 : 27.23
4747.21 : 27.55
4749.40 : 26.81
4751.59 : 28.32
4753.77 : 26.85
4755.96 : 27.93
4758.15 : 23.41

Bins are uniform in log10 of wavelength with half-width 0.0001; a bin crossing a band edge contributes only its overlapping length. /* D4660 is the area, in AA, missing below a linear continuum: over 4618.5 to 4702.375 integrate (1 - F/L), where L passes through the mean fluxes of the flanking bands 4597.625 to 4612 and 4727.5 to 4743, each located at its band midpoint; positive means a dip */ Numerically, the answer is 5.4 AA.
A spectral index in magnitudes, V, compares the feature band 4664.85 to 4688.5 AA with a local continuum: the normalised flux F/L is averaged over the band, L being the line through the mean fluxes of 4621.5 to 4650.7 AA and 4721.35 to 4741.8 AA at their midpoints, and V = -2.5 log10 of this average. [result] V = 0.12 mag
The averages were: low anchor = 22.9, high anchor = 25.2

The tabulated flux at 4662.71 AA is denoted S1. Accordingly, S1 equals 23.94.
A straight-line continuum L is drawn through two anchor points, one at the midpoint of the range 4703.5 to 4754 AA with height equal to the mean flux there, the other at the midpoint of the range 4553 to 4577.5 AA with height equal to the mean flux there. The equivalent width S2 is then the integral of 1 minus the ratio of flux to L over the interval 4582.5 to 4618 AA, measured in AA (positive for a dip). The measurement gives 1.95 AA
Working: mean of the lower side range 24.6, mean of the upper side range 25.4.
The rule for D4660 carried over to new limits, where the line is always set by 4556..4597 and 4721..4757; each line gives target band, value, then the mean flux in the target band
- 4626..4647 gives 2.1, 22.2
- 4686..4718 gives 1.9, 24.1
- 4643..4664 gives 1.5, 23.1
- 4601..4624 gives -1.6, 25.9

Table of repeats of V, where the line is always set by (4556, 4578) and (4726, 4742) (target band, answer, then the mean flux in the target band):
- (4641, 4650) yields 0.137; 22.4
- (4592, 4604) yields 0.154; 22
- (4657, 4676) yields 0.086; 23.4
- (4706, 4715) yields 0.028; 24.7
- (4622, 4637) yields 0.088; 23.4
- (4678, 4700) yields 0.148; 22.1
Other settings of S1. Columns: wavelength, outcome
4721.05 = 23.1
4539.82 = 23.44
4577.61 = 23.24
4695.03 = 23.5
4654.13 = 21.8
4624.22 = 26.63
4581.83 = 24.04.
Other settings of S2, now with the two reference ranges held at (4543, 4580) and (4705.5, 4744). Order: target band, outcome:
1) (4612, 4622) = -1.7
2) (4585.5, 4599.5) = 1.3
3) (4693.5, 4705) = -0.2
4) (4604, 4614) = -0.6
